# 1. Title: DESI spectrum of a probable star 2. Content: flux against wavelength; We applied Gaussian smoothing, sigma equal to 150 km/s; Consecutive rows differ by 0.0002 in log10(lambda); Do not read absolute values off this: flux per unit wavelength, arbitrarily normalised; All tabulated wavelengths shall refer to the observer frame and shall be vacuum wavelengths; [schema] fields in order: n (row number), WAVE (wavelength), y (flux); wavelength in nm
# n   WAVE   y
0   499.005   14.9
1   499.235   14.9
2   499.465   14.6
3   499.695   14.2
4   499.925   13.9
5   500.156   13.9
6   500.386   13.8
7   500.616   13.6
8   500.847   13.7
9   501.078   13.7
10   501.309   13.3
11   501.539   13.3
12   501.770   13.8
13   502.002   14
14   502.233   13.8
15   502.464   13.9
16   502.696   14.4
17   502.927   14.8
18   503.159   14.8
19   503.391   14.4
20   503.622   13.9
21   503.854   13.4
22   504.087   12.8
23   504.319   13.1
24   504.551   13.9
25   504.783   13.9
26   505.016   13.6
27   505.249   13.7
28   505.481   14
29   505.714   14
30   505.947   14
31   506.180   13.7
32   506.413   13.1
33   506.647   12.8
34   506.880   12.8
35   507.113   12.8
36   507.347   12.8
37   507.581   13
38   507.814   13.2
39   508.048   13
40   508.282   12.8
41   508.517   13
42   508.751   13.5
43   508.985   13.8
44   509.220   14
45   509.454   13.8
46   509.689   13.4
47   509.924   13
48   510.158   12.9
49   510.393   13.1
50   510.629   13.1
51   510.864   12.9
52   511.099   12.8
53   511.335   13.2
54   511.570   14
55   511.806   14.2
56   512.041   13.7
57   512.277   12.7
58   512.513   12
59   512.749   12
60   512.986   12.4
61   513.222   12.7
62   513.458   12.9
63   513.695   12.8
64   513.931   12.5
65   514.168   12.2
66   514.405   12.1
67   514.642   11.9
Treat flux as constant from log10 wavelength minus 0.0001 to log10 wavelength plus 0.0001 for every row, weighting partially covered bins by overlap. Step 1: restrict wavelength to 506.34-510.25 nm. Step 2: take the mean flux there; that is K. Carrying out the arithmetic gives 13.2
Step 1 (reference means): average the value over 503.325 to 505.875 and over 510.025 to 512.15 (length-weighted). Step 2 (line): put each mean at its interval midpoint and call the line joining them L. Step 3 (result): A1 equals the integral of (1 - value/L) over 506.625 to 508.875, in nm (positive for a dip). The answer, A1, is 0.09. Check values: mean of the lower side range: 13.7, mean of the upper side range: 13.3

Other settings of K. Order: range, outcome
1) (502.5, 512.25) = 13.5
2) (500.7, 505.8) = 13.8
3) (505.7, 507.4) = 13.2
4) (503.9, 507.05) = 13.5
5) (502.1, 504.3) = 14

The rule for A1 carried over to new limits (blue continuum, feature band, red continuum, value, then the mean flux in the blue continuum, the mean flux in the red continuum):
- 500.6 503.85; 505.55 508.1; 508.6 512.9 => 0.063 nm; 13.9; 13.2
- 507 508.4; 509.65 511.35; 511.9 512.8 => -0.032 nm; 12.9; 12.7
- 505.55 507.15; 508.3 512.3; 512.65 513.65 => -0.152 nm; 13.4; 12.5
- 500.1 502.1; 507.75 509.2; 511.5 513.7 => -0.009 nm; 13.7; 12.9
